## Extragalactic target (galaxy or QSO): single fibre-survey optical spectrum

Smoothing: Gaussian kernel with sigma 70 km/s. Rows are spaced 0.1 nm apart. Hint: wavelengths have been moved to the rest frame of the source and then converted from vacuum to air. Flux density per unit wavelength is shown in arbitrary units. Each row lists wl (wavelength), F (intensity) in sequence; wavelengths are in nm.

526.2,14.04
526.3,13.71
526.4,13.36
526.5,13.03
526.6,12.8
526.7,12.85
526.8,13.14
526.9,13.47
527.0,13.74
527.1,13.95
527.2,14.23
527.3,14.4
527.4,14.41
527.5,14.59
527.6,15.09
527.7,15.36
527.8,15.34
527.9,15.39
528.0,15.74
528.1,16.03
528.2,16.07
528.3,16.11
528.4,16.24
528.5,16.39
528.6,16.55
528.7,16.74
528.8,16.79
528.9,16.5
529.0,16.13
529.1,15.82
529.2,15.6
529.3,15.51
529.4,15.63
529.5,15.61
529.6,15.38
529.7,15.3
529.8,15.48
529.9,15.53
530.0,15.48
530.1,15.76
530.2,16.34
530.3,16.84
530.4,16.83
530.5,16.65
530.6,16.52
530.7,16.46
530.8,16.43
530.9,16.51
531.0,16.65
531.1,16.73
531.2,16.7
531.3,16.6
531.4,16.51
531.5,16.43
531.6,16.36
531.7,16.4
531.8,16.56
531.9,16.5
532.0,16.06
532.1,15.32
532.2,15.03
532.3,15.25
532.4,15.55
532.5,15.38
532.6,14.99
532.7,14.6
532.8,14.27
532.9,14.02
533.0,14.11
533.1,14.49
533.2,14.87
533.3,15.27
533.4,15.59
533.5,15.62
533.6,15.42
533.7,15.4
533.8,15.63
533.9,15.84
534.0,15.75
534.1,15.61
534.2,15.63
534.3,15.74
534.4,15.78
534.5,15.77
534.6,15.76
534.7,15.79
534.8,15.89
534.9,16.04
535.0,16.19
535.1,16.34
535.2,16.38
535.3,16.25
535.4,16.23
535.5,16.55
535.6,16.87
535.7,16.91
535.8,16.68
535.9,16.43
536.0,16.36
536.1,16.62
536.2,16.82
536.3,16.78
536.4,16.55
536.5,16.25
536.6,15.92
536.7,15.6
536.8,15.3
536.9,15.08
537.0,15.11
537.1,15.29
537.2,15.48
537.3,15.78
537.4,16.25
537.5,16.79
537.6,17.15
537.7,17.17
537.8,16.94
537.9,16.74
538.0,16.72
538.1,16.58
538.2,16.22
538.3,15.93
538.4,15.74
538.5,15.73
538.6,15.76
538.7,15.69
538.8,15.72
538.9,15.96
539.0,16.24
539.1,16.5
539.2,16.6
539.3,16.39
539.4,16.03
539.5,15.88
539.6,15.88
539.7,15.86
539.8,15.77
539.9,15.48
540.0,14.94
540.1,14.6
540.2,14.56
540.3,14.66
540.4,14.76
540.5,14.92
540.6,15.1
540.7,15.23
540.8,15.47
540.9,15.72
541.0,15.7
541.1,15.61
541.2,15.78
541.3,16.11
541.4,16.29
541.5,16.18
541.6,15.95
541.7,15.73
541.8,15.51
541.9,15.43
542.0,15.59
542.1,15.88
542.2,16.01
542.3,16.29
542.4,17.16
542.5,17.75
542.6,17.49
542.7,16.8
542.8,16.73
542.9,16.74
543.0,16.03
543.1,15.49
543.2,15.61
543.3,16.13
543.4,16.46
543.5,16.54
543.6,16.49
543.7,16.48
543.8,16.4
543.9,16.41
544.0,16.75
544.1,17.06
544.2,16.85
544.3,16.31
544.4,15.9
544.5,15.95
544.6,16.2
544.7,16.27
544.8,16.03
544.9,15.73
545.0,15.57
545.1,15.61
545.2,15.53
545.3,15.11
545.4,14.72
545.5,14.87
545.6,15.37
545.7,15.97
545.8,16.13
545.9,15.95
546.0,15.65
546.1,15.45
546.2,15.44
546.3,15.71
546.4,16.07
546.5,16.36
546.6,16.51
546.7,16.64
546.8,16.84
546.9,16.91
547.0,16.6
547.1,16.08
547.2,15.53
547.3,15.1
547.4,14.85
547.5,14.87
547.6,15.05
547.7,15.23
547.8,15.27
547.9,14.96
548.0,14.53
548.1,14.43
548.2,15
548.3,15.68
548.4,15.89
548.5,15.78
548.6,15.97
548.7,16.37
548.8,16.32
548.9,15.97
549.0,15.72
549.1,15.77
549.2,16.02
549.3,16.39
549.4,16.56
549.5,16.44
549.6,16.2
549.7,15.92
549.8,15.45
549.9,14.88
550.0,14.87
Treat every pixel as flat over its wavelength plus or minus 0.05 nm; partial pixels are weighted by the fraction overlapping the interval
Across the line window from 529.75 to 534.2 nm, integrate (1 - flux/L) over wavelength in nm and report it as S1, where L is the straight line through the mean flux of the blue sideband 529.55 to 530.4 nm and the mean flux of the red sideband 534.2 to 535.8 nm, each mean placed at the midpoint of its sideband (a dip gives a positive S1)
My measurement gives 0.05 nm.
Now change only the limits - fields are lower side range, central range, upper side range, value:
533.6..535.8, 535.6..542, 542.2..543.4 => 0.14 nm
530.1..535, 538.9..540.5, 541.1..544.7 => 0.05 nm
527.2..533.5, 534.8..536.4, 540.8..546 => -0.06 nm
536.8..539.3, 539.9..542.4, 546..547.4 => 0.09 nm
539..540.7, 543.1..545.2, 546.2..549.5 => -0.07 nm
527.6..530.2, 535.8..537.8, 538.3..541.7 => -0.06 nm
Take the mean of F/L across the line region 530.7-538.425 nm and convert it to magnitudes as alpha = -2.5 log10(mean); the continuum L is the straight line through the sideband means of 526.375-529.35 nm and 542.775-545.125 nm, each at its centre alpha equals -0.03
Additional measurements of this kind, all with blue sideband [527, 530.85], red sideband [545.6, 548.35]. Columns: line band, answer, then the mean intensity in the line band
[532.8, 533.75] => 0.055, 14.9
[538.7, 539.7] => -0.028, 16.1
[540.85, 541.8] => -0.013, 15.9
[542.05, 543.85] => -0.054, 16.5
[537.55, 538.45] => -0.059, 16.6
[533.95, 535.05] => -0.007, 15.8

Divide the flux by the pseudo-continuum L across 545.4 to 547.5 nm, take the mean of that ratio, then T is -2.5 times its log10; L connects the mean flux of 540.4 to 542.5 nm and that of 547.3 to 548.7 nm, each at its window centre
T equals -0.03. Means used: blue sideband 15.8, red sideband 15.2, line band 15.8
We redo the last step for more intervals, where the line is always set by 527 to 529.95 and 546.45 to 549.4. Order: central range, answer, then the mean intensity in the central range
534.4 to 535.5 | -0.031 mag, 16.1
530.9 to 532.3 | -0.046 mag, 16.3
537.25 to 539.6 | -0.042 mag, 16.3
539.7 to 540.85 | 0.042 mag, 15.1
